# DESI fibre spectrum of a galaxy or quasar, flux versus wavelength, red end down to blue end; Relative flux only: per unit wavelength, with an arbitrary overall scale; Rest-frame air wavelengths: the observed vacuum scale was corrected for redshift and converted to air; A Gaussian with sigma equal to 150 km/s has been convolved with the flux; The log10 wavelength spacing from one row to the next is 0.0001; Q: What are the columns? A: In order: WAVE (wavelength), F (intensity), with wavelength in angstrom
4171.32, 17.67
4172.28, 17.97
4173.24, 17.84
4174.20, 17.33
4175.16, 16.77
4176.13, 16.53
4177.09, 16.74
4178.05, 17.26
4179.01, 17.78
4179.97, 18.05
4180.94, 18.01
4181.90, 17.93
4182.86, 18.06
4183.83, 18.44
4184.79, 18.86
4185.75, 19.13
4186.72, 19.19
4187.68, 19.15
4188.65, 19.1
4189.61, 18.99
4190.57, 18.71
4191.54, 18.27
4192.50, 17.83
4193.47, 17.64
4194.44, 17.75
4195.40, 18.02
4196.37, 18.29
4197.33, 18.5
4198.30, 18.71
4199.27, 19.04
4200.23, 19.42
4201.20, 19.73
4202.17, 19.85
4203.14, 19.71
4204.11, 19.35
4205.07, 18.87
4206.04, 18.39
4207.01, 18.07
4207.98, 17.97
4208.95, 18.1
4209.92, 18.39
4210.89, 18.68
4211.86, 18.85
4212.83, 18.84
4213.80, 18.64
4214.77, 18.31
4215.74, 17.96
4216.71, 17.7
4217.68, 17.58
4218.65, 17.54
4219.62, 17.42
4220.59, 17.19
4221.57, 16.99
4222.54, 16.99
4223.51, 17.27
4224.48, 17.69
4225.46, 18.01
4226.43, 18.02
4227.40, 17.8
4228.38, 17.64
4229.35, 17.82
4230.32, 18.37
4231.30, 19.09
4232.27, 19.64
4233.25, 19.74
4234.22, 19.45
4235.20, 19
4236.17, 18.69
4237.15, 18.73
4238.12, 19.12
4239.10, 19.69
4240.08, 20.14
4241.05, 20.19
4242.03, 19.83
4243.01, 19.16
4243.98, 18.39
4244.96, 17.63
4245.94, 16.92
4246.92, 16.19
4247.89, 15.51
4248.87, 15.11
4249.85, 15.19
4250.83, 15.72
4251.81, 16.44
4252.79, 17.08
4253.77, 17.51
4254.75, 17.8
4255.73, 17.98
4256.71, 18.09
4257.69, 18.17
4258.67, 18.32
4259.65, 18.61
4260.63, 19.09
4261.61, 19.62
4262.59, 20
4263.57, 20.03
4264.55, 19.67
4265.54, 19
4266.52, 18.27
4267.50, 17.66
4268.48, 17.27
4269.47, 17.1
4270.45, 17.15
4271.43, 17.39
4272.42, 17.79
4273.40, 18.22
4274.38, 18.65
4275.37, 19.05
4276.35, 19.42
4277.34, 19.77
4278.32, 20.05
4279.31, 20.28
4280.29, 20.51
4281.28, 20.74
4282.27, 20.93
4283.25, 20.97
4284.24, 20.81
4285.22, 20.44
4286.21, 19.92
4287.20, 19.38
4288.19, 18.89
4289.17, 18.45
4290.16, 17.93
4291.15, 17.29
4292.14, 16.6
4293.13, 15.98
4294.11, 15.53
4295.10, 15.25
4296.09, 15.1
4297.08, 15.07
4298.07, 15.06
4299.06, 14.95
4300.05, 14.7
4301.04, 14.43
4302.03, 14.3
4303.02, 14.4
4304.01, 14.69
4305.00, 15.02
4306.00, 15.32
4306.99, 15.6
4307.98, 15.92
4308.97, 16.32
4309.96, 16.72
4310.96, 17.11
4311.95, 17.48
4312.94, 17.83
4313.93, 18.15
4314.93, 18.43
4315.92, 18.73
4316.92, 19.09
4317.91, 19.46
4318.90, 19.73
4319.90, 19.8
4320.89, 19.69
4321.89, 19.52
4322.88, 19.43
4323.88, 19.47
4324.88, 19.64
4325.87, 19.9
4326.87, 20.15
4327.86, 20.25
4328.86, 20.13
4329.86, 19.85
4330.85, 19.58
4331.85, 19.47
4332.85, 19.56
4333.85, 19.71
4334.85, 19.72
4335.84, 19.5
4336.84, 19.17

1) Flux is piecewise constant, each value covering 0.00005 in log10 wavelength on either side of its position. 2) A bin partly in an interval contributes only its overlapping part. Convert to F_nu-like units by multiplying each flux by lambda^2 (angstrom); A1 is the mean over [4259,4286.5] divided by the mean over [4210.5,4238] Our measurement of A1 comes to 1.1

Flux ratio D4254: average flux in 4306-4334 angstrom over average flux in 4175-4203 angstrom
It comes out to 1.02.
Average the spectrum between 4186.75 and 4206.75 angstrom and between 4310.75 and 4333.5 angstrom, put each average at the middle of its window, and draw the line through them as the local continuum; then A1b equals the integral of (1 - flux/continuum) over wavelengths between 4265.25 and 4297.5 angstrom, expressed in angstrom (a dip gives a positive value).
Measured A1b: 1.2 angstrom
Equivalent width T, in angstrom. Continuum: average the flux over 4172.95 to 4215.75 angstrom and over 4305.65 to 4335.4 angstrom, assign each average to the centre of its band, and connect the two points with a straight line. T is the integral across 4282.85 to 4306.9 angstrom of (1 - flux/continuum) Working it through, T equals 2.6 angstrom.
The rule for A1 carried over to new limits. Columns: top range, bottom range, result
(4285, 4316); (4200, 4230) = 0.95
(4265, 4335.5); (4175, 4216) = 1.03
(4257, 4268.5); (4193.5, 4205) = 1.03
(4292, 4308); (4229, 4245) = 0.81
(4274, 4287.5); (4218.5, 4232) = 1.16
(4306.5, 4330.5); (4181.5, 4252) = 1.07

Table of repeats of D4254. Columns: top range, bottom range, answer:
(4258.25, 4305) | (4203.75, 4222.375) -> 0.99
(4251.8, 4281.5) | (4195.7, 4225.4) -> 1.02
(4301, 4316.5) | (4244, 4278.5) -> 0.91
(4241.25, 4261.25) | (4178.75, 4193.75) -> 0.95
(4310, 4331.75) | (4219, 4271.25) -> 1.06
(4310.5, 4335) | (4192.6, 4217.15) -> 1.04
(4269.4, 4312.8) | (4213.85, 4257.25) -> 0.97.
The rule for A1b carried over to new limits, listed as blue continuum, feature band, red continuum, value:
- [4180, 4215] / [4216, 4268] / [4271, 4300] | 0.9 angstrom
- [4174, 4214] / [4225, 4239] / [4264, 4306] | -0.4 angstrom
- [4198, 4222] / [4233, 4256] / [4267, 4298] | 0.6 angstrom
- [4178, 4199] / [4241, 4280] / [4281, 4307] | -1.6 angstrom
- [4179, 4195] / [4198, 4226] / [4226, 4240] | 0.5 angstrom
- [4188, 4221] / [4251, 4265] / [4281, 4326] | -0.3 angstrom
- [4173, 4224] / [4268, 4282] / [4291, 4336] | -0.8 angstrom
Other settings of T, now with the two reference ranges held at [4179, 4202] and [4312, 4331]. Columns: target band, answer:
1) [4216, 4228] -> 0.8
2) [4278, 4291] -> -0.5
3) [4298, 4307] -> 2.1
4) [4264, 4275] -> 0.6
